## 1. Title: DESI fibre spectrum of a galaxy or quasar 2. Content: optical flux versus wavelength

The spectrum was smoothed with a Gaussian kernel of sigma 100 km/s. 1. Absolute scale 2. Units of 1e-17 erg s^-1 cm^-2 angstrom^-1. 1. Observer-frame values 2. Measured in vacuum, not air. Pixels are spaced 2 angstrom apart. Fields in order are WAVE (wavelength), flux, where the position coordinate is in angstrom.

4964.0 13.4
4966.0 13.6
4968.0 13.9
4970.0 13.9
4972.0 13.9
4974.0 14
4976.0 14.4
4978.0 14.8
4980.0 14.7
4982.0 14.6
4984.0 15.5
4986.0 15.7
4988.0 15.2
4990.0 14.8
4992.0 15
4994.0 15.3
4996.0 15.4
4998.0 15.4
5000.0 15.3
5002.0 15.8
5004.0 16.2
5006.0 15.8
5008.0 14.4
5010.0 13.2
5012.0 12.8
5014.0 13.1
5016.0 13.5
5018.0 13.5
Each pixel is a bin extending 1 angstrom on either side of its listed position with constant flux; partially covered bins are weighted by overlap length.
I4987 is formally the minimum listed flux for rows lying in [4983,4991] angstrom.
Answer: 14.8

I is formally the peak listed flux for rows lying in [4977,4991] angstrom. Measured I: 15.7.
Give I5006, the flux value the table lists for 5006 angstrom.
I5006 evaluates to 15.8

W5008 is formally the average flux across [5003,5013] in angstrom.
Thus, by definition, 14.5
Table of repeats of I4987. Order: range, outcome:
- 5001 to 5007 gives 15.8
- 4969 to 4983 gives 13.9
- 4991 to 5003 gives 15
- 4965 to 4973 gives 13.6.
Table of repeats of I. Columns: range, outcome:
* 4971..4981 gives 14.8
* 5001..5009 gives 16.2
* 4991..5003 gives 15.8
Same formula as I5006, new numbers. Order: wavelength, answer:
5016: 13.5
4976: 14.4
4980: 14.7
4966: 13.6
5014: 13.1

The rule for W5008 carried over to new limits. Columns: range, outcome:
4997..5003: 15.5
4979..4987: 15.1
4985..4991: 15.2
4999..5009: 15.5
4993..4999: 15.4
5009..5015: 13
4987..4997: 15.1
